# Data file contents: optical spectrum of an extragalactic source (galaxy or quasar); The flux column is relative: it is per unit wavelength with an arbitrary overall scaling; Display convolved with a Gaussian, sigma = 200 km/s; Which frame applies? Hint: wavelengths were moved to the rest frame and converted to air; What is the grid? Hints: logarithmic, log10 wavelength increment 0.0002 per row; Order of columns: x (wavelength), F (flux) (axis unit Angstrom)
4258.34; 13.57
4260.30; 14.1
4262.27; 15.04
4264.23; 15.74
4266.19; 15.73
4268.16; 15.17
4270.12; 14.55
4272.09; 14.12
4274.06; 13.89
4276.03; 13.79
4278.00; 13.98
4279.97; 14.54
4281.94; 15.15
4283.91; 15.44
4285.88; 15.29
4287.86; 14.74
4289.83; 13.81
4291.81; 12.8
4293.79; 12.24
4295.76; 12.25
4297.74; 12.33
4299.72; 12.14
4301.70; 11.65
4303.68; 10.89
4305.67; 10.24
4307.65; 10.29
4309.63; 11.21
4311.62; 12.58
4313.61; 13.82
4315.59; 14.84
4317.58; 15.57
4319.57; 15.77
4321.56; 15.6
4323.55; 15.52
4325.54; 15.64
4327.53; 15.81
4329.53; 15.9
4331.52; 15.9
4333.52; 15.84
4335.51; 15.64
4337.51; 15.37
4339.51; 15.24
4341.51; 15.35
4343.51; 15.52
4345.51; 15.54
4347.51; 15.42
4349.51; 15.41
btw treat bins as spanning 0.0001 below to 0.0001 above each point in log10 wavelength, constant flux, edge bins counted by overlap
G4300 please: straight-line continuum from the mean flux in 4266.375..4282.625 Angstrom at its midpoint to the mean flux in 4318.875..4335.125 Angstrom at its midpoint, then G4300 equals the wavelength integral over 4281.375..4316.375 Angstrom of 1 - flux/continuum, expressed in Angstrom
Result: 5.1 Angstrom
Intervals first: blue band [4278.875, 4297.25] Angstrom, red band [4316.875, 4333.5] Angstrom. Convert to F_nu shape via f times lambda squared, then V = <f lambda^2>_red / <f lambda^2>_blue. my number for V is 1.14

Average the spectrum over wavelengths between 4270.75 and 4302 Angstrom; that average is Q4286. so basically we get 13.7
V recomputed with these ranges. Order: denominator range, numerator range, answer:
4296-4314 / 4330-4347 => 1.36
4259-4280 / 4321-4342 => 1.10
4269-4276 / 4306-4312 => 0.80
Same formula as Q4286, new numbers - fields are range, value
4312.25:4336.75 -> 15.4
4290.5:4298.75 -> 12.5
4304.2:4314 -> 11.4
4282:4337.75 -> 13.9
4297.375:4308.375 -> 11.2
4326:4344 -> 15.6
